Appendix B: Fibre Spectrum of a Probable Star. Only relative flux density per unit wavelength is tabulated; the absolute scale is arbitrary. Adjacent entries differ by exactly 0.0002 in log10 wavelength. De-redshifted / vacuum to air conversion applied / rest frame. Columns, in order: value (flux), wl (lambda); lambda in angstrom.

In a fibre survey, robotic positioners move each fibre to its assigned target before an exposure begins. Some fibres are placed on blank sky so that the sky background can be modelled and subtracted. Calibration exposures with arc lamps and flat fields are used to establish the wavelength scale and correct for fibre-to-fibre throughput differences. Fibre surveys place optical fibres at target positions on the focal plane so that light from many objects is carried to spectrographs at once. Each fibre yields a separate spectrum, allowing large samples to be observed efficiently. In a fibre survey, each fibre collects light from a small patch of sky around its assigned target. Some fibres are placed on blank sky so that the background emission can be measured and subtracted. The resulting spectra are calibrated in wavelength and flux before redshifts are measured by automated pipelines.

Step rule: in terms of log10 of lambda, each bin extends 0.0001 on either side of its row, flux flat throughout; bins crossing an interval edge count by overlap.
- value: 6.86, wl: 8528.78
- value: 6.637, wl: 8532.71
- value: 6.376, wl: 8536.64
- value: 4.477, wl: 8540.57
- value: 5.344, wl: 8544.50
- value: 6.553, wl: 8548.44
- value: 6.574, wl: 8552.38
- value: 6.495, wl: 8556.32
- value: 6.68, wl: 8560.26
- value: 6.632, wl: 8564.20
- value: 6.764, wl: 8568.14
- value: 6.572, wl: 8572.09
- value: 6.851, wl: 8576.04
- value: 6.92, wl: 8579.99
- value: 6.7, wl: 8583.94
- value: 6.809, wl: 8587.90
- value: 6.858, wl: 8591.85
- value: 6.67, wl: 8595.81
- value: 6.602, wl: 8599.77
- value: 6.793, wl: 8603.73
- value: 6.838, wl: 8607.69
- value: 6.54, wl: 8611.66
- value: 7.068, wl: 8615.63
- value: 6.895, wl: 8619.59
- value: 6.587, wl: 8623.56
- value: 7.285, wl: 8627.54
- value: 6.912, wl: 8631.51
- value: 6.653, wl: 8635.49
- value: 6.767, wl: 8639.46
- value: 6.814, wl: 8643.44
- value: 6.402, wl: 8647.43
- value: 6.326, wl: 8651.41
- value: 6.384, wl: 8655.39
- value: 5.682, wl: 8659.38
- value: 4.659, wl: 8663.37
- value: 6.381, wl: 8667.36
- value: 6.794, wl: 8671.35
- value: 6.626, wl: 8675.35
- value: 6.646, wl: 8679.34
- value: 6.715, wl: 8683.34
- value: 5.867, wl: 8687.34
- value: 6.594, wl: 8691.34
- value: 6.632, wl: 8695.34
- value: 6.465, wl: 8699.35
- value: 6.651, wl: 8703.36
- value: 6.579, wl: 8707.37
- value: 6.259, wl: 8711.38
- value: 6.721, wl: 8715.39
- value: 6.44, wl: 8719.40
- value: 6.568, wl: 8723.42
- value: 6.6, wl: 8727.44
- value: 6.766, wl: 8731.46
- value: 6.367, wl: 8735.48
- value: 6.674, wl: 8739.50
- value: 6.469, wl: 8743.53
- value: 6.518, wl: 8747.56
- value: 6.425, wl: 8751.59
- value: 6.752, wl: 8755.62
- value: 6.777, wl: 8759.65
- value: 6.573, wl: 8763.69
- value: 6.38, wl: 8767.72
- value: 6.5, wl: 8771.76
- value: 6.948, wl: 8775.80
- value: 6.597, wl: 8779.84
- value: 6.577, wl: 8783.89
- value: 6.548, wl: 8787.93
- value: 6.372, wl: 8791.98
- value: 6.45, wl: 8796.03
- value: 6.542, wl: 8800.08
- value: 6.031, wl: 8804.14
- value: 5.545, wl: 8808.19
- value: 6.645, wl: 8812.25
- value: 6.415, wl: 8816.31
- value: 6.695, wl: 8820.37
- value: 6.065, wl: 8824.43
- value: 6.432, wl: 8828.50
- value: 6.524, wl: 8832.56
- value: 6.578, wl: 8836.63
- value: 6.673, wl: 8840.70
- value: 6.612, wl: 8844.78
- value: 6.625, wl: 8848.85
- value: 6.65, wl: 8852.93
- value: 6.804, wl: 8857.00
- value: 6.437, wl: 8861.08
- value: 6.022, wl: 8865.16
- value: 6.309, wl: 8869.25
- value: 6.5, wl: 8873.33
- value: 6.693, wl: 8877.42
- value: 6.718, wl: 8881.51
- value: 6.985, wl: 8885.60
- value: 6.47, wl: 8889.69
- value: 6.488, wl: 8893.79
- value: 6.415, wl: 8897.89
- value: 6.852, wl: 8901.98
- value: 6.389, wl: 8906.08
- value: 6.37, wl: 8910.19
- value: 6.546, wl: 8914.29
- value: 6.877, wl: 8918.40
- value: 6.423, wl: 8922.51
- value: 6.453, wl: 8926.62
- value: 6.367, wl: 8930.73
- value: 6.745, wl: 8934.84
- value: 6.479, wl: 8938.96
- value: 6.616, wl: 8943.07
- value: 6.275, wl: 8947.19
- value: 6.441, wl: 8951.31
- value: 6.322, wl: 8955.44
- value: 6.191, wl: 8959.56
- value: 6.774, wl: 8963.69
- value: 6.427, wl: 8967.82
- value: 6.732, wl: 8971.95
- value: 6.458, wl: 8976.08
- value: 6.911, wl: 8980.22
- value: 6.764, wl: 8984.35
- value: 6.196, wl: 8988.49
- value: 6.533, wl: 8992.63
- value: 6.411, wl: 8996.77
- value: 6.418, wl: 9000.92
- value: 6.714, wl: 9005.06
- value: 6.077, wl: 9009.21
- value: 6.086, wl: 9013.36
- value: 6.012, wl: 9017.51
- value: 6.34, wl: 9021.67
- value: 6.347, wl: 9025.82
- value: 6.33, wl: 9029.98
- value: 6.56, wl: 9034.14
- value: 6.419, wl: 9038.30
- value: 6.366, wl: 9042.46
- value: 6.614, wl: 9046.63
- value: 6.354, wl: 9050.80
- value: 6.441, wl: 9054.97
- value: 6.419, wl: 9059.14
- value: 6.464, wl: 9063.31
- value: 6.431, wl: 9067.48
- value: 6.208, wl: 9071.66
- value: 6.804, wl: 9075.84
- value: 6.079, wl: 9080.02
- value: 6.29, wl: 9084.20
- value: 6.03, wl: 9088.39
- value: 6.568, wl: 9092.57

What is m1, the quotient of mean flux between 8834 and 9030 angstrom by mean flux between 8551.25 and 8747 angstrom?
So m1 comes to 0.99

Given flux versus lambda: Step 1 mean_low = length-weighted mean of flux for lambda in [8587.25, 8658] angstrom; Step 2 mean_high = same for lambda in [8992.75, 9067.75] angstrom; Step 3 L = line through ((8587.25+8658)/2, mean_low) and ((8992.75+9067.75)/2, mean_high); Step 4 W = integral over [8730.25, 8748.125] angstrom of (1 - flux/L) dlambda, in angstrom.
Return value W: 0.2 angstrom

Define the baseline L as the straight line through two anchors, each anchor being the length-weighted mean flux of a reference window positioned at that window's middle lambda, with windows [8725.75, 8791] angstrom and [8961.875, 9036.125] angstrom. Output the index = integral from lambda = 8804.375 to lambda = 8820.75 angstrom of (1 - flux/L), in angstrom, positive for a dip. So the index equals 0.8 angstrom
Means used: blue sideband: 6.59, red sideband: 6.45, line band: 6.26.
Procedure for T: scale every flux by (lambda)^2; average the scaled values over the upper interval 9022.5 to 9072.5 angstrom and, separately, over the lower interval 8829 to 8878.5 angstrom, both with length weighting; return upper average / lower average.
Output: 1.03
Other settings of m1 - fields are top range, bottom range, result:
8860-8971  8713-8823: 1.00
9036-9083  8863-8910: 0.98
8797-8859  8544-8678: 0.98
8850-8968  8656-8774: 1.01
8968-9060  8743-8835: 0.99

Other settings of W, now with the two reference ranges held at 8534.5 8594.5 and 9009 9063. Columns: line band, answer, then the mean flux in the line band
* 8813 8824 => -0.2 angstrom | 6.5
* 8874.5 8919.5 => -1.6 angstrom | 6.61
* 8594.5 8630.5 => -2.1 angstrom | 6.81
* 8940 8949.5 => -0.1 angstrom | 6.45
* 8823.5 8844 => -0.3 angstrom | 6.48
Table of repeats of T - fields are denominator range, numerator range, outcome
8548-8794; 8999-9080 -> 1.05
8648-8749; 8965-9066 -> 1.08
